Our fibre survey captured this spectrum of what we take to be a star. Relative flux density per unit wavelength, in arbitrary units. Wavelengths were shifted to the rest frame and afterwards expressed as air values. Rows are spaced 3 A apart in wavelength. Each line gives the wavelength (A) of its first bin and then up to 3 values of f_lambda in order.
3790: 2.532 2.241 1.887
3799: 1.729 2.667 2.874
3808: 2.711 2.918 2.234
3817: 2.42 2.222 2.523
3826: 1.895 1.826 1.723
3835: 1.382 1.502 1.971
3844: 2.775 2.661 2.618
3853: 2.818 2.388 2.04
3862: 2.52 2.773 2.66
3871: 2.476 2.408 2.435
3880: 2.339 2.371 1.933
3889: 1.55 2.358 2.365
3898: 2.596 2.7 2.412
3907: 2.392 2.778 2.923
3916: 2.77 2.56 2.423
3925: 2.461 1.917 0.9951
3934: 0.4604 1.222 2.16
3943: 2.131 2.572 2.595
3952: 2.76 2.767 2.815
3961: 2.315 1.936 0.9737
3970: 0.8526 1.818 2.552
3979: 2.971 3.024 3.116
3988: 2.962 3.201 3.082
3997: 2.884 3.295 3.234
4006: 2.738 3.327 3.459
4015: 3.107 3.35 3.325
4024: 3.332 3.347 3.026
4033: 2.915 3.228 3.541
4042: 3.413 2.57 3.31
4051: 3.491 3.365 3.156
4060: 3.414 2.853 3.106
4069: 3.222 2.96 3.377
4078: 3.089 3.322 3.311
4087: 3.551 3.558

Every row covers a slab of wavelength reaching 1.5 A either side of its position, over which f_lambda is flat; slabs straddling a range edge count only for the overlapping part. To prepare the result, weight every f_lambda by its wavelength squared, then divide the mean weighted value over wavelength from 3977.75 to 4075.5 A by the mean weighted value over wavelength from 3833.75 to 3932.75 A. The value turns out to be 1.46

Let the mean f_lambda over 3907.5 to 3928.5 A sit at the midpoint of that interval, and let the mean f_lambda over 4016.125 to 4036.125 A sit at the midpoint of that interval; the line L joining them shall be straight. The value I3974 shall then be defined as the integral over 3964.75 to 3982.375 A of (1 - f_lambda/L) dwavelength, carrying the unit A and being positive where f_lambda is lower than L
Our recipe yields 5.7 A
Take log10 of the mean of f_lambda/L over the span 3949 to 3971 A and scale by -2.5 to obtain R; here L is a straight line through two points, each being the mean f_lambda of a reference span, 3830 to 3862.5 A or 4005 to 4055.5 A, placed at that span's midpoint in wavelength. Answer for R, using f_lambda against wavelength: 0.310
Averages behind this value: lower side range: 2.2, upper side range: 3.23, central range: 2.12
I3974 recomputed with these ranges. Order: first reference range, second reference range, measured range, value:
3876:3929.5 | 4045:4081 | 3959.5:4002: 4.44 A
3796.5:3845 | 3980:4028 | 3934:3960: 5.52 A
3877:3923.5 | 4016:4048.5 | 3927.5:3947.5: 7.80 A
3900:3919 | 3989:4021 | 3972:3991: 1.54 A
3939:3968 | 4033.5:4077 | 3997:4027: -4.19 A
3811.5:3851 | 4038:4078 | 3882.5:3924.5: 0.82 A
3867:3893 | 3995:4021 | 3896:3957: 7.17 A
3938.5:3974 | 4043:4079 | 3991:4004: -2.97 A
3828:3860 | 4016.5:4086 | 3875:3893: 1.51 A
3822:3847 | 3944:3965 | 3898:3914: -2.16 A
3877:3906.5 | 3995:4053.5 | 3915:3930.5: 1.15 A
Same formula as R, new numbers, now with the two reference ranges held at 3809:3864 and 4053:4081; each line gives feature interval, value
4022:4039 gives -0.06 mag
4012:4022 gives -0.11 mag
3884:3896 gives 0.20 mag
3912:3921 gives -0.06 mag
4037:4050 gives -0.05 mag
